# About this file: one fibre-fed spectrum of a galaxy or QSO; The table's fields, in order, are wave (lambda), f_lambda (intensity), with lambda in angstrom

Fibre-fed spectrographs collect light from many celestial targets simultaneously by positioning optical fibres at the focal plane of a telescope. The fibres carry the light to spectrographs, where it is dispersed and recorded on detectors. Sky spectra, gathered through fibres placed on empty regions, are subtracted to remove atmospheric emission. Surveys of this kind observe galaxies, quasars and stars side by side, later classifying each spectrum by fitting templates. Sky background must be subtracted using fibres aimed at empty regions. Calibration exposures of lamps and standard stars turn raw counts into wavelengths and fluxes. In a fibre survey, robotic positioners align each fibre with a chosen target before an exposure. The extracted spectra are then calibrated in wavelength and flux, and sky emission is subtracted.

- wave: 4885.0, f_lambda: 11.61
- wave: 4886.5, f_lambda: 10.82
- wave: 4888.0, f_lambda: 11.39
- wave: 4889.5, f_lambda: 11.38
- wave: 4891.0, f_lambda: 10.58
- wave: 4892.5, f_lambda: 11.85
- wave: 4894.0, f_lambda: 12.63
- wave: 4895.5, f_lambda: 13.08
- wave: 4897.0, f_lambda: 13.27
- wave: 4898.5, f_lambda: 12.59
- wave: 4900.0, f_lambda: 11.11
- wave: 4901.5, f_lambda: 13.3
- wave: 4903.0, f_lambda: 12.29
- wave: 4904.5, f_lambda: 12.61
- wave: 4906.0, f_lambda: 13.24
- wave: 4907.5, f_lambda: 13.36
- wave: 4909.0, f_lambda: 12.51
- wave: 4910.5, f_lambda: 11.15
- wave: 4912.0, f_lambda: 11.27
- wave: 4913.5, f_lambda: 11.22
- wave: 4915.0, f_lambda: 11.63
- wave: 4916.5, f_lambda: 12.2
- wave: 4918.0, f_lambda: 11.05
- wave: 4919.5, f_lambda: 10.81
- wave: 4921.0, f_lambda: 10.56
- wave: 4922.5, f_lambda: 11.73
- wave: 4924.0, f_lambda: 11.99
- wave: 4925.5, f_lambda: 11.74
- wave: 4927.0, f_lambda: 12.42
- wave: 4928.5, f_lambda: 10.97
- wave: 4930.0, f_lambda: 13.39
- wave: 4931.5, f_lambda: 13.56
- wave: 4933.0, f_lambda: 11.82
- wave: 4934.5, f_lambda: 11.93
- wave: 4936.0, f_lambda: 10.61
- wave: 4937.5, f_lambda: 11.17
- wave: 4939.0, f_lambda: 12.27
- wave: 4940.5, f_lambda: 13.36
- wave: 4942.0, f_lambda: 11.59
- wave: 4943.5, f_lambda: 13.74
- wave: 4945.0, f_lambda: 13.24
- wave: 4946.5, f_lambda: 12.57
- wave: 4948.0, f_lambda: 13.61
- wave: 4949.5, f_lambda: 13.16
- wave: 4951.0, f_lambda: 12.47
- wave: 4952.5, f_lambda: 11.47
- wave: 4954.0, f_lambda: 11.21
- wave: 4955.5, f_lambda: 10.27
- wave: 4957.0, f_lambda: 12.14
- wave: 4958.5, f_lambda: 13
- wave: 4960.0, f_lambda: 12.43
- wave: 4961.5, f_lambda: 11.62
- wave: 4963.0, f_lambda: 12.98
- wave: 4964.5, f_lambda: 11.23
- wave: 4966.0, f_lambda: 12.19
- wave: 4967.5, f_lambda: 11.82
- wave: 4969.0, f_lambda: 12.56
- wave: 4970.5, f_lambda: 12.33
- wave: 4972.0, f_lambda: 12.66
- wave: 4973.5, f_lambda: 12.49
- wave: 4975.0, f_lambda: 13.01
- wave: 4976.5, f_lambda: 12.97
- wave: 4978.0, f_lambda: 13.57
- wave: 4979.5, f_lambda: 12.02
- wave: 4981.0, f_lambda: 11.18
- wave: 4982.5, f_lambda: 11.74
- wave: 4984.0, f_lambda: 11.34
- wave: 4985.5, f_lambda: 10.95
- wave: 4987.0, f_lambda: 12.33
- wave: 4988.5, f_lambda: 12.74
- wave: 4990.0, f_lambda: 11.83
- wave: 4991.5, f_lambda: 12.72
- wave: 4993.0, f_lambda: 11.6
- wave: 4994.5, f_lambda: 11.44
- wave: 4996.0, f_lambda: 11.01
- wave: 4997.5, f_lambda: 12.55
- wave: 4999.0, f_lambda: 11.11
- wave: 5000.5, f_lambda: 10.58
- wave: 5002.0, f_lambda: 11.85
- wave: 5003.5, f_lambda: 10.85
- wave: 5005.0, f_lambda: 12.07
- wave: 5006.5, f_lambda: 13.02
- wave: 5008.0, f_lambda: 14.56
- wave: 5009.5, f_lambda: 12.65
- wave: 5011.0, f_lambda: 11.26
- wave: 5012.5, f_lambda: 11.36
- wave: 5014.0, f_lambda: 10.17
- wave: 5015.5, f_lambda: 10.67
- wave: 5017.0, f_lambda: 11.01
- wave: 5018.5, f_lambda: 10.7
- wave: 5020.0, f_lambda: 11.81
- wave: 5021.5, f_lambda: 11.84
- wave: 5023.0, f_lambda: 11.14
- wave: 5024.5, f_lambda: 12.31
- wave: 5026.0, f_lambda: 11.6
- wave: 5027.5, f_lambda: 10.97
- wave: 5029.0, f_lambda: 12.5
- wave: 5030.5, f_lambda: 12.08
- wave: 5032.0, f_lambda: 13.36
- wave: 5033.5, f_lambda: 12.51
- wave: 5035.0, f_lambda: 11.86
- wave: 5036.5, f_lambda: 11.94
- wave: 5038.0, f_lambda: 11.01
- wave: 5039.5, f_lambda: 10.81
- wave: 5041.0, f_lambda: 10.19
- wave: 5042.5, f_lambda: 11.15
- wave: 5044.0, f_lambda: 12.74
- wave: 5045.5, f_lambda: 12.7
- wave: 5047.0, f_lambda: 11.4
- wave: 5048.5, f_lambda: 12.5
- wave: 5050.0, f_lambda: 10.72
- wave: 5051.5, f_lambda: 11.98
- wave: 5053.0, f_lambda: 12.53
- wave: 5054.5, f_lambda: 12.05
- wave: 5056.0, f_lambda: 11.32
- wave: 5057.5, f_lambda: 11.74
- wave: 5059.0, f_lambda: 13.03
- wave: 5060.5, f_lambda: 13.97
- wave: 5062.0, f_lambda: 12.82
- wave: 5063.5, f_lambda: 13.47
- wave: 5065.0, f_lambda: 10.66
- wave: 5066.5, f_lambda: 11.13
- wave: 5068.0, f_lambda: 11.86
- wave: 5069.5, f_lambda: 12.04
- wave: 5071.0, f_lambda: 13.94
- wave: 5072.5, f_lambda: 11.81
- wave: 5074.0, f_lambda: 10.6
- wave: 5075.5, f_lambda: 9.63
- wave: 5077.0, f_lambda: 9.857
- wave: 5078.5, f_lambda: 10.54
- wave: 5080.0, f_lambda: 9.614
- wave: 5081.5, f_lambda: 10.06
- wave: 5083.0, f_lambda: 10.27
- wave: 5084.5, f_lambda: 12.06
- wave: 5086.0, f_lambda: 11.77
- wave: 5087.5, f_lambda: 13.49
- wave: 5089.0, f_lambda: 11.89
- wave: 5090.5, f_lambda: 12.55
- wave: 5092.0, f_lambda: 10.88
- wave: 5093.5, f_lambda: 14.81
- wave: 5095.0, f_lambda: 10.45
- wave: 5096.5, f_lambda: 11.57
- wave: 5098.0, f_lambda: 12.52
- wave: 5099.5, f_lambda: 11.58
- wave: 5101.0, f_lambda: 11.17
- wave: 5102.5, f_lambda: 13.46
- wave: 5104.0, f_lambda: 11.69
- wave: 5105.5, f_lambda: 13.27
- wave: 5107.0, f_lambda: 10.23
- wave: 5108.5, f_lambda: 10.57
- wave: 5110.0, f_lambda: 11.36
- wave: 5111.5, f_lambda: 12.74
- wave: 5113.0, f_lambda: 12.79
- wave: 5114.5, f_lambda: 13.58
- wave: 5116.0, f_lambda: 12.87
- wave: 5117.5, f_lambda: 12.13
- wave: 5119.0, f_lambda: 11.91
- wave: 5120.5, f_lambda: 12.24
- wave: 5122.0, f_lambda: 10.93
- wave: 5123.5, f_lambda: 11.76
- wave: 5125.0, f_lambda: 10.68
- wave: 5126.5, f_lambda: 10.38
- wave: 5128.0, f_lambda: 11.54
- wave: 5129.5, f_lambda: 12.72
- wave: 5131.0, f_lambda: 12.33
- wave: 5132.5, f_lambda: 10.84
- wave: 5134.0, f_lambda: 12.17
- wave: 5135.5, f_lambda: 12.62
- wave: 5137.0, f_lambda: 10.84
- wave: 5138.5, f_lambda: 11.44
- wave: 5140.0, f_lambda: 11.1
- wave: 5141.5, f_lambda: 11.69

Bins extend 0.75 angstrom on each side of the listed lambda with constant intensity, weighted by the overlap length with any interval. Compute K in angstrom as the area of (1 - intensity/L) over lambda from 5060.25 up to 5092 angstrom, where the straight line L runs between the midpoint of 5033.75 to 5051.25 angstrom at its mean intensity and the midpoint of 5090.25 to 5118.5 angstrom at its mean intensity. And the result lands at 0.8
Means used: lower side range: 11.6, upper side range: 12.1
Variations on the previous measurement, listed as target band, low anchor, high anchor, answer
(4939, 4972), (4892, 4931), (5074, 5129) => -1.0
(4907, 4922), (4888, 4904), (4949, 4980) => 0.8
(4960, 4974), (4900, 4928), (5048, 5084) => -0.5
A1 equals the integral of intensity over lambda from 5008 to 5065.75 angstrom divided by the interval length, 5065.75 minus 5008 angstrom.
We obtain 11.8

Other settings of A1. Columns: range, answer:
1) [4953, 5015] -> 12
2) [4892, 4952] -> 12.2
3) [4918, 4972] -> 12.1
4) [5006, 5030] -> 11.7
